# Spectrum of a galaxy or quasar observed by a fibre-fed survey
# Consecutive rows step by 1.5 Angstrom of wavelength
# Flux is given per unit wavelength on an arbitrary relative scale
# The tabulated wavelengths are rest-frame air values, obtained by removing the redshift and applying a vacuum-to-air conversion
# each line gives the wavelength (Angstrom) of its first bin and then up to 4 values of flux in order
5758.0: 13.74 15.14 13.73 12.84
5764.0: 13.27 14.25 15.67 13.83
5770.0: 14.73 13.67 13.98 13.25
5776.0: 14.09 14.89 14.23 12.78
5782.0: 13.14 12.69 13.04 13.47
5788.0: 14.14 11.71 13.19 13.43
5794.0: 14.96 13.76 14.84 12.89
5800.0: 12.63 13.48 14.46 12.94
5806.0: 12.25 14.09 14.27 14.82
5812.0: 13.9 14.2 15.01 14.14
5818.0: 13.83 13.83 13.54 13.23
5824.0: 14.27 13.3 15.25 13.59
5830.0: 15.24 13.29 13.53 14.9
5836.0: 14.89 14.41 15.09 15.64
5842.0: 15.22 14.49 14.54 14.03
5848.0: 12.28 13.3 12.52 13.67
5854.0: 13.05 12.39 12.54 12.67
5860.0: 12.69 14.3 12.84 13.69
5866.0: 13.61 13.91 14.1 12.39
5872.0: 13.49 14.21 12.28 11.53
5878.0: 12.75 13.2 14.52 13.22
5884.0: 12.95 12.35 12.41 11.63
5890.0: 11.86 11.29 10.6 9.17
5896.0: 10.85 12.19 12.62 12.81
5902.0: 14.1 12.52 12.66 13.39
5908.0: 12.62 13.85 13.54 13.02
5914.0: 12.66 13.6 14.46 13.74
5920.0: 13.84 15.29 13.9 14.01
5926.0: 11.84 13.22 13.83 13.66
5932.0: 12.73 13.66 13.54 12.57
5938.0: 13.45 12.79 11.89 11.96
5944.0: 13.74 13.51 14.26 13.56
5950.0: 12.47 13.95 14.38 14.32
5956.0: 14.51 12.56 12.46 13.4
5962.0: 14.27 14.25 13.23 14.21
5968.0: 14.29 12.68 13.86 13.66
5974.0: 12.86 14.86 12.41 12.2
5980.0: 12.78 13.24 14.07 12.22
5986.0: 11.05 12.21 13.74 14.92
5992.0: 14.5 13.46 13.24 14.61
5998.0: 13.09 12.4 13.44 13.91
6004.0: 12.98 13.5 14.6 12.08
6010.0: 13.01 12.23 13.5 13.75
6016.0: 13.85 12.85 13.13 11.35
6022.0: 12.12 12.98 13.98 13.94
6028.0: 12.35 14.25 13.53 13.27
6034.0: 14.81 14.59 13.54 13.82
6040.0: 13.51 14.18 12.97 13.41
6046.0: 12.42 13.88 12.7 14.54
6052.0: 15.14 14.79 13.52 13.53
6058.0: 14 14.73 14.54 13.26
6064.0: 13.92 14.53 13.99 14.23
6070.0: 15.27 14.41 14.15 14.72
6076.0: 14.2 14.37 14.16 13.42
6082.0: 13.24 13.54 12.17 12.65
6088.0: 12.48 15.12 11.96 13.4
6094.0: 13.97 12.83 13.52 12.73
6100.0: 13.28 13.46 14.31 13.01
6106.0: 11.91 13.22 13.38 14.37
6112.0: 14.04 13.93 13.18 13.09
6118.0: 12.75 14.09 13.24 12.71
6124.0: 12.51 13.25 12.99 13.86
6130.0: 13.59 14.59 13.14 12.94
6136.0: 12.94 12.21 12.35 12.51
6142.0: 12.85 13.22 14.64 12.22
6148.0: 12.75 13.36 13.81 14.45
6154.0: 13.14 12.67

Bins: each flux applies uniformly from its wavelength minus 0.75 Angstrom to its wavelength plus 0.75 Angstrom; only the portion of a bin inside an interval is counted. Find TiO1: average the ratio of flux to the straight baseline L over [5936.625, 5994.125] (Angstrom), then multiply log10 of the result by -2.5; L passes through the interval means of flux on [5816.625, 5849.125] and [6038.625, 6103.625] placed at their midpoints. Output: 0.046 mag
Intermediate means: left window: 14.2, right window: 13.7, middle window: 13.4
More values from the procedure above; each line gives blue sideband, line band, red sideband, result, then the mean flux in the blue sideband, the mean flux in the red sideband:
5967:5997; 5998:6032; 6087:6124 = 0.01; 13.3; 13.3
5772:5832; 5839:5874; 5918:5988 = 0.00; 13.8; 13.4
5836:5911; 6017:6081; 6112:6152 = -0.05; 13.1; 13.2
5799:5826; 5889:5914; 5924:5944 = 0.08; 13.8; 13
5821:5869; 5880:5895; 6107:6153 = 0.14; 13.8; 13.3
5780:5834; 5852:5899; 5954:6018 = 0.08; 13.7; 13.4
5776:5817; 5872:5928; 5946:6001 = 0.06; 13.7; 13.4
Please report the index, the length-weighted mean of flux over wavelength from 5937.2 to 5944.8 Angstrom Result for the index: 12.8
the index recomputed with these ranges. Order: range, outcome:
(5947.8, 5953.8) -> 13.6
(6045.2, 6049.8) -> 13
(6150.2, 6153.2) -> 14.1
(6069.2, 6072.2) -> 14.8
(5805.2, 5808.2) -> 13.2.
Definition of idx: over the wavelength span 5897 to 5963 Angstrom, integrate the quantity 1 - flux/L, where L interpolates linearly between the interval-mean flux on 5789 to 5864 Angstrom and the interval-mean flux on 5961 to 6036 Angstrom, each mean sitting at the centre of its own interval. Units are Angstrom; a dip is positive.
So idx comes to 0.9 Angstrom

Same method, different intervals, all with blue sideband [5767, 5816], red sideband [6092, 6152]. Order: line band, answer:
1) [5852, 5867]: 0.5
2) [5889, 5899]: 1.8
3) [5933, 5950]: 0.5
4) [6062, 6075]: -0.9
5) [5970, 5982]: 0.2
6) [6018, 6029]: 0.4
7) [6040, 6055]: -0.4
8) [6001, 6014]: 0.2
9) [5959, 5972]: -0.2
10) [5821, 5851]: -1.1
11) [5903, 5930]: 0.2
